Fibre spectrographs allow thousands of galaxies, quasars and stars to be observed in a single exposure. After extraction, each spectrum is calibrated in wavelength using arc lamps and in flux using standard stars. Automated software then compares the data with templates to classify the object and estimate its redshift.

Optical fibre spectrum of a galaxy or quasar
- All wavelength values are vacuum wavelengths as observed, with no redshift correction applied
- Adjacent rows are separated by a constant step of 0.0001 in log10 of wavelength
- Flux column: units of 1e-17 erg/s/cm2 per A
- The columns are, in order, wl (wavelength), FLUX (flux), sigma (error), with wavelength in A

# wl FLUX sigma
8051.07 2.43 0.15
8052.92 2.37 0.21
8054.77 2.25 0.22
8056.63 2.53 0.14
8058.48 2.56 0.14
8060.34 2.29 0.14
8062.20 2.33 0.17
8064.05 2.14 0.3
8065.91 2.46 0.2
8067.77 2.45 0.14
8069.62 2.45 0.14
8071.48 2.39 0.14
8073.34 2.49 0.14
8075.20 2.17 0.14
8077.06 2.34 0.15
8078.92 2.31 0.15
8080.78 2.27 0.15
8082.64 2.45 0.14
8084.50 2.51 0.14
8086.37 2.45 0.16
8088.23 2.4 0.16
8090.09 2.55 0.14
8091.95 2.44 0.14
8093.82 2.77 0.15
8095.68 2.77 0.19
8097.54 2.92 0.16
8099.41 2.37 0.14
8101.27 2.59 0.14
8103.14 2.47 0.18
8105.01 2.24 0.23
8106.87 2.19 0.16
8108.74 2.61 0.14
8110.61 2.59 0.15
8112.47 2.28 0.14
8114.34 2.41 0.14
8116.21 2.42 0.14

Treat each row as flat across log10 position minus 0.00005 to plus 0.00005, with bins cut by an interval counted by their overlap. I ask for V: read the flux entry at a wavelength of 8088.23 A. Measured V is 2.4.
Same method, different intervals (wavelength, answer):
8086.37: 2.45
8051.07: 2.43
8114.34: 2.41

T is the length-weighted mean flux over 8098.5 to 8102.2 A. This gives 2.48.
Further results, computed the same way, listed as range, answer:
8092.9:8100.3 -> 2.71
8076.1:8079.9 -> 2.32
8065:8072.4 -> 2.44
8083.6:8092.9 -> 2.47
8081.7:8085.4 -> 2.48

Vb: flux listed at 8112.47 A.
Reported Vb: 2.28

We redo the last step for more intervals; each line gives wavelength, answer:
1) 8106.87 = 2.19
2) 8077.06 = 2.34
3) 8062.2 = 2.33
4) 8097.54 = 2.92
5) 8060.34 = 2.29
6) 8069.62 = 2.45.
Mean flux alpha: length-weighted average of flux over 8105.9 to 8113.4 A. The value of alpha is 2.42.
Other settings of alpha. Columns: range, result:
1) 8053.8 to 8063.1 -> 2.39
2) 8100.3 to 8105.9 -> 2.43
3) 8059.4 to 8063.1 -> 2.31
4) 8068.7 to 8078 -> 2.37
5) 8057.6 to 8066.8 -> 2.35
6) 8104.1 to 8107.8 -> 2.22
